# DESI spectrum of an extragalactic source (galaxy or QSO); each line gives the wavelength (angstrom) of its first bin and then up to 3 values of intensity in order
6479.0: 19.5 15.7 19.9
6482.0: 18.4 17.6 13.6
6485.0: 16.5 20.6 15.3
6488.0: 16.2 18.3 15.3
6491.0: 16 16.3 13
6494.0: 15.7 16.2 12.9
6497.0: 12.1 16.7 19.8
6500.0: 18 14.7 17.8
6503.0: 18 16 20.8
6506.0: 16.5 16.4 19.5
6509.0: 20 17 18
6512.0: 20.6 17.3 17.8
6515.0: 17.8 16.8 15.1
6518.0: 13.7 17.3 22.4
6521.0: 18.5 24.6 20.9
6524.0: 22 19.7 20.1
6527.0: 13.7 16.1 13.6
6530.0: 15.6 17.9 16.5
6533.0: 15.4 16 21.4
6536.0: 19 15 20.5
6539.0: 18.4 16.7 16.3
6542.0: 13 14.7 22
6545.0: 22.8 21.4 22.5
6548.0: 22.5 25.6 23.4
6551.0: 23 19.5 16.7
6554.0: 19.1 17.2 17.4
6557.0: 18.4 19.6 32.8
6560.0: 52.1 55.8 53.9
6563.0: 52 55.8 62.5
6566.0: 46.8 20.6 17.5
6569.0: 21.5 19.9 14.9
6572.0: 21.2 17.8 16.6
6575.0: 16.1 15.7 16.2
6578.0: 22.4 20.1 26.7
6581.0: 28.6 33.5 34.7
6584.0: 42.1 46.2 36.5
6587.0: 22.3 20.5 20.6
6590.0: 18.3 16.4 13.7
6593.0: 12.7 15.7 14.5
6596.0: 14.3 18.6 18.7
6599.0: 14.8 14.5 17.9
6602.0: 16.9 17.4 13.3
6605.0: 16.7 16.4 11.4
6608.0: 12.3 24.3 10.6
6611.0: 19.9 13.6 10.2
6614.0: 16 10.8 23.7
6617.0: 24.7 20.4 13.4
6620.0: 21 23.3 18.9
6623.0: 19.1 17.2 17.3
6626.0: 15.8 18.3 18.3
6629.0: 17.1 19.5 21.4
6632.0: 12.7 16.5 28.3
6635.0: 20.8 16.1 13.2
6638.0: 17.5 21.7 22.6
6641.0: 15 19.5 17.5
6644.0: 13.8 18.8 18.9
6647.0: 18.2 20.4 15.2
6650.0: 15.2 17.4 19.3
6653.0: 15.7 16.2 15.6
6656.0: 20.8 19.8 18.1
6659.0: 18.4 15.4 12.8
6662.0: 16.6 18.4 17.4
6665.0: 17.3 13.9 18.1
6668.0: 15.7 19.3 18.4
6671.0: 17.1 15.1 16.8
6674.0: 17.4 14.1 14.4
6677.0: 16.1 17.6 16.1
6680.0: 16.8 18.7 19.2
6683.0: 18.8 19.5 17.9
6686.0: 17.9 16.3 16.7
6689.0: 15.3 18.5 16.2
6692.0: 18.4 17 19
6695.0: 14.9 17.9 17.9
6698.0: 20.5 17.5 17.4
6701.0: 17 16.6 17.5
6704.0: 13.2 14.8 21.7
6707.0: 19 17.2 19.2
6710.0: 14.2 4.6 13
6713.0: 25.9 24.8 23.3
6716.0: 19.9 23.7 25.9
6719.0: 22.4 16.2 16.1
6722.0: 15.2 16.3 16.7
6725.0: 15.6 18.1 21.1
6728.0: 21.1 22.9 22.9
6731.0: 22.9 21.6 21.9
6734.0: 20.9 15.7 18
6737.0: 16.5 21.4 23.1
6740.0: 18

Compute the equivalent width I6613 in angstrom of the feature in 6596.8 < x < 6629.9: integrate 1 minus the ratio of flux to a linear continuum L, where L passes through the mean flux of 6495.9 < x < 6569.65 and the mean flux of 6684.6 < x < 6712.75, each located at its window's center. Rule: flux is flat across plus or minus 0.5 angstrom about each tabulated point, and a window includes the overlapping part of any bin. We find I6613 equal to 4.0 angstrom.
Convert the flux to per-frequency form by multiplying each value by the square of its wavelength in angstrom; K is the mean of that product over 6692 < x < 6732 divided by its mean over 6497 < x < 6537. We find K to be 1.1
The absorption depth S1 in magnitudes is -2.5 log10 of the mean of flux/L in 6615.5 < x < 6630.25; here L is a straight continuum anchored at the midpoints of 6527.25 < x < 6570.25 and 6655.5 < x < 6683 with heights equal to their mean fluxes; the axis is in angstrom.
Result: 0.05 mag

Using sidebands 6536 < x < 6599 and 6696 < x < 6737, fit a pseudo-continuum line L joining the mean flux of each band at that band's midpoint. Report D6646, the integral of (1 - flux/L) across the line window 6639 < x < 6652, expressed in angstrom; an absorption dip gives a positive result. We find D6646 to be 2.2 angstrom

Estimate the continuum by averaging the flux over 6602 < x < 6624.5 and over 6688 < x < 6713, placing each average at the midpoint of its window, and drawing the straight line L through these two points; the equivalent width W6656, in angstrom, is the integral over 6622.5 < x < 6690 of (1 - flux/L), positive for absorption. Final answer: -2.4 angstrom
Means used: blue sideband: 17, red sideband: 16.8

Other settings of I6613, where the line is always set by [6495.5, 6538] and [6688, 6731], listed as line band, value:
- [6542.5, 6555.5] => -2.2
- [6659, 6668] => 0.9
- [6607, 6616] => 1.5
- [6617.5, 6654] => -0.3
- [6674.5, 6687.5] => 0.7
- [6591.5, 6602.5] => 1.4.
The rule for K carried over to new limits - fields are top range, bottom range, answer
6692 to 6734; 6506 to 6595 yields 0.86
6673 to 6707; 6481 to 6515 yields 1.08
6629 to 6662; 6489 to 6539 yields 1.07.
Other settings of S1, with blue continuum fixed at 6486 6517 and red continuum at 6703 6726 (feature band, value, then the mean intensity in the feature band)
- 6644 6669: 0.04 mag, 17.2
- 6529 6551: -0.10 mag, 18.9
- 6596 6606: 0.07 mag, 16.4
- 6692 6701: 0.02 mag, 17.8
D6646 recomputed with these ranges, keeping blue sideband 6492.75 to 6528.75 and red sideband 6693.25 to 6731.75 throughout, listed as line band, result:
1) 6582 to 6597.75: -4.8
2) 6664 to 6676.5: 1.3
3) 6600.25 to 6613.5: 1.9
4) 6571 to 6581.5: -1.2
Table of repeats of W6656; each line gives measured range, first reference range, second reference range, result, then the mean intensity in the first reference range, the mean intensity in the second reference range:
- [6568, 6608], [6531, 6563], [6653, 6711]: 2.12 angstrom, 23.2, 17.1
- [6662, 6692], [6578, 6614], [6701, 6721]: 2.97 angstrom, 20.1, 18.5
